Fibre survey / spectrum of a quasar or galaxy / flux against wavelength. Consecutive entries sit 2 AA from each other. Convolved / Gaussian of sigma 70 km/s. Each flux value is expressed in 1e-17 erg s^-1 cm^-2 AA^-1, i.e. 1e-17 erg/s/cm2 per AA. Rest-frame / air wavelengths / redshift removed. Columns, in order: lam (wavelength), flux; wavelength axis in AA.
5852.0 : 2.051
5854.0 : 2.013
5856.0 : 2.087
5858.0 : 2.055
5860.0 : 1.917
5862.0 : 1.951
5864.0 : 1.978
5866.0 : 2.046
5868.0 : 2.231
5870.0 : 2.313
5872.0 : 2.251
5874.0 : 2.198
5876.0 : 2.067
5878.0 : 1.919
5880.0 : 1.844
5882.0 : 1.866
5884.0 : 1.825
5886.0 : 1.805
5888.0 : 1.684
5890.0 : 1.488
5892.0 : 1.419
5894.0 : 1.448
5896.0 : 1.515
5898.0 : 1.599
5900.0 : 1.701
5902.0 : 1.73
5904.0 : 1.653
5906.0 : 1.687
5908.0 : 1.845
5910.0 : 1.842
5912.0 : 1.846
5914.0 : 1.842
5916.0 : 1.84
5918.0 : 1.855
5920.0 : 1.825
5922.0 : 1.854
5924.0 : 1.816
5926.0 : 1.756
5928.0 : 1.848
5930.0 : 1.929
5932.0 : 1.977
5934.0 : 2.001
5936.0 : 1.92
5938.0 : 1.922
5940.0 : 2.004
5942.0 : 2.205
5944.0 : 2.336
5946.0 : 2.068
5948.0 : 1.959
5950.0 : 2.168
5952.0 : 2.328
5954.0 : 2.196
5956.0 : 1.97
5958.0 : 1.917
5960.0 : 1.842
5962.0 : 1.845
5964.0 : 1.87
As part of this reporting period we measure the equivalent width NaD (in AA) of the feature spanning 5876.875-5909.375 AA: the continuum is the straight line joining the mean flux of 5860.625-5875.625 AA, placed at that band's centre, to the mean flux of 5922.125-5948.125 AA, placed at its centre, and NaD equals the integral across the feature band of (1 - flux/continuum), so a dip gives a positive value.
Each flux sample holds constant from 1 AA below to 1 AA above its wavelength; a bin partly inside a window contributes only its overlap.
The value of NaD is 5.97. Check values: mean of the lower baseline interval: 2.13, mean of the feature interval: 1.69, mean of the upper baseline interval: 1.98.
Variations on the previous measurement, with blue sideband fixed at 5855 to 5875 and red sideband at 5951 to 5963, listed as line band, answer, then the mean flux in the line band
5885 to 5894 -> 2.2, 1.58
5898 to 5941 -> 4.5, 1.84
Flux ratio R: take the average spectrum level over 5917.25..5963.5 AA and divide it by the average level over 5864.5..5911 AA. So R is 1.08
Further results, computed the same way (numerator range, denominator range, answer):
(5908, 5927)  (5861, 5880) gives 0.88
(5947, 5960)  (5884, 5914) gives 1.24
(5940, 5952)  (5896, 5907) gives 1.30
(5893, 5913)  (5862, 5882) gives 0.81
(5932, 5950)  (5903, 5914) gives 1.15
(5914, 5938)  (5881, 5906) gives 1.14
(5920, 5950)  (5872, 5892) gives 1.06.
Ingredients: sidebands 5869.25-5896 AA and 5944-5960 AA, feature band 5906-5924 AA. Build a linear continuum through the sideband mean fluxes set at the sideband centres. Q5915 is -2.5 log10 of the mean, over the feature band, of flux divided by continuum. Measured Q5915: 0.07 mag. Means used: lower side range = 1.84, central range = 1.83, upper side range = 2.09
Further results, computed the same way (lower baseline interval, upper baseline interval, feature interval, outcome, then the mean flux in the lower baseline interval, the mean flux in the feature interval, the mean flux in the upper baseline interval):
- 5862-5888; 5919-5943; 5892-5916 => 0.16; 2.01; 1.69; 1.92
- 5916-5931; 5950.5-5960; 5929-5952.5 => -0.05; 1.84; 2.06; 2.08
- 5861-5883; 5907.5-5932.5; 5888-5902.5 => 0.25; 2.06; 1.56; 1.85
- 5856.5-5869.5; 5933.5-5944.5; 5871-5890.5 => 0.08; 2.04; 1.91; 2.06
